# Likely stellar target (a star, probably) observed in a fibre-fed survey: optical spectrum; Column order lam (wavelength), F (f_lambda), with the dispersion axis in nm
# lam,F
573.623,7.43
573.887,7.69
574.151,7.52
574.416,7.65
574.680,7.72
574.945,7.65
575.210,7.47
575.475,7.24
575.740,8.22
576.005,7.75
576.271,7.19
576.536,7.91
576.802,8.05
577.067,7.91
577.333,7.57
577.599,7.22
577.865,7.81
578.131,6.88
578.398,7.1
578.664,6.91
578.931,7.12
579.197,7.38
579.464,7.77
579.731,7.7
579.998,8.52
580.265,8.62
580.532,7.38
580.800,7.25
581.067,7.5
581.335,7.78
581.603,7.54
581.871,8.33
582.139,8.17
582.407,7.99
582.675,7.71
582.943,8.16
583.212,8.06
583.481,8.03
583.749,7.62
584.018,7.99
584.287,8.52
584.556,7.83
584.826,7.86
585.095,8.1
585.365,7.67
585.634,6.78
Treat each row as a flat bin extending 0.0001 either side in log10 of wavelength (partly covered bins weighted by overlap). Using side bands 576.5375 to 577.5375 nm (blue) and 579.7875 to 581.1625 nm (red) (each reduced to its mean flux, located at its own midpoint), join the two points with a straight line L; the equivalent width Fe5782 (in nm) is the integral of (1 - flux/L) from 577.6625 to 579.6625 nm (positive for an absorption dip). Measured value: 0.14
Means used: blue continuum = 7.81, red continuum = 7.86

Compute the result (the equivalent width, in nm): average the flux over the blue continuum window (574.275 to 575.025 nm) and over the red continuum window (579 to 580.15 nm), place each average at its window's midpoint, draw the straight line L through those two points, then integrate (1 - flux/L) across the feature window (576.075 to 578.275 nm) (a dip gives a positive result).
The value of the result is 0.05 nm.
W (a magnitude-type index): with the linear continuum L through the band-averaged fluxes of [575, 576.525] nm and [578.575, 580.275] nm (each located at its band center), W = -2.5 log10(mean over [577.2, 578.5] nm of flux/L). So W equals 0.047 mag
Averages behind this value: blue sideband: 7.6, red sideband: 7.67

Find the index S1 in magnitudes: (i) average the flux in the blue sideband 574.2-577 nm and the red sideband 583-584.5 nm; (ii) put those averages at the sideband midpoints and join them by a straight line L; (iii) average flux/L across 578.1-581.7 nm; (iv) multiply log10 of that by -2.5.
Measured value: 0.05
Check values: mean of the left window 7.69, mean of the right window 8.04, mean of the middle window 7.55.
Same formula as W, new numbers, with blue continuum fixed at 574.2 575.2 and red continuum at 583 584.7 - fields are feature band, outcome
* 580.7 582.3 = 0.02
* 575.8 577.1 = -0.01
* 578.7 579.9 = 0.05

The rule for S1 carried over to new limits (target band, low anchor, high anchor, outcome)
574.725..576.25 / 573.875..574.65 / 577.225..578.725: -0.018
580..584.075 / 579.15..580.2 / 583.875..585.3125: 0.011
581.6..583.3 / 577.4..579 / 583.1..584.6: -0.029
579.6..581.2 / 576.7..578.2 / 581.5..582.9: 0.000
